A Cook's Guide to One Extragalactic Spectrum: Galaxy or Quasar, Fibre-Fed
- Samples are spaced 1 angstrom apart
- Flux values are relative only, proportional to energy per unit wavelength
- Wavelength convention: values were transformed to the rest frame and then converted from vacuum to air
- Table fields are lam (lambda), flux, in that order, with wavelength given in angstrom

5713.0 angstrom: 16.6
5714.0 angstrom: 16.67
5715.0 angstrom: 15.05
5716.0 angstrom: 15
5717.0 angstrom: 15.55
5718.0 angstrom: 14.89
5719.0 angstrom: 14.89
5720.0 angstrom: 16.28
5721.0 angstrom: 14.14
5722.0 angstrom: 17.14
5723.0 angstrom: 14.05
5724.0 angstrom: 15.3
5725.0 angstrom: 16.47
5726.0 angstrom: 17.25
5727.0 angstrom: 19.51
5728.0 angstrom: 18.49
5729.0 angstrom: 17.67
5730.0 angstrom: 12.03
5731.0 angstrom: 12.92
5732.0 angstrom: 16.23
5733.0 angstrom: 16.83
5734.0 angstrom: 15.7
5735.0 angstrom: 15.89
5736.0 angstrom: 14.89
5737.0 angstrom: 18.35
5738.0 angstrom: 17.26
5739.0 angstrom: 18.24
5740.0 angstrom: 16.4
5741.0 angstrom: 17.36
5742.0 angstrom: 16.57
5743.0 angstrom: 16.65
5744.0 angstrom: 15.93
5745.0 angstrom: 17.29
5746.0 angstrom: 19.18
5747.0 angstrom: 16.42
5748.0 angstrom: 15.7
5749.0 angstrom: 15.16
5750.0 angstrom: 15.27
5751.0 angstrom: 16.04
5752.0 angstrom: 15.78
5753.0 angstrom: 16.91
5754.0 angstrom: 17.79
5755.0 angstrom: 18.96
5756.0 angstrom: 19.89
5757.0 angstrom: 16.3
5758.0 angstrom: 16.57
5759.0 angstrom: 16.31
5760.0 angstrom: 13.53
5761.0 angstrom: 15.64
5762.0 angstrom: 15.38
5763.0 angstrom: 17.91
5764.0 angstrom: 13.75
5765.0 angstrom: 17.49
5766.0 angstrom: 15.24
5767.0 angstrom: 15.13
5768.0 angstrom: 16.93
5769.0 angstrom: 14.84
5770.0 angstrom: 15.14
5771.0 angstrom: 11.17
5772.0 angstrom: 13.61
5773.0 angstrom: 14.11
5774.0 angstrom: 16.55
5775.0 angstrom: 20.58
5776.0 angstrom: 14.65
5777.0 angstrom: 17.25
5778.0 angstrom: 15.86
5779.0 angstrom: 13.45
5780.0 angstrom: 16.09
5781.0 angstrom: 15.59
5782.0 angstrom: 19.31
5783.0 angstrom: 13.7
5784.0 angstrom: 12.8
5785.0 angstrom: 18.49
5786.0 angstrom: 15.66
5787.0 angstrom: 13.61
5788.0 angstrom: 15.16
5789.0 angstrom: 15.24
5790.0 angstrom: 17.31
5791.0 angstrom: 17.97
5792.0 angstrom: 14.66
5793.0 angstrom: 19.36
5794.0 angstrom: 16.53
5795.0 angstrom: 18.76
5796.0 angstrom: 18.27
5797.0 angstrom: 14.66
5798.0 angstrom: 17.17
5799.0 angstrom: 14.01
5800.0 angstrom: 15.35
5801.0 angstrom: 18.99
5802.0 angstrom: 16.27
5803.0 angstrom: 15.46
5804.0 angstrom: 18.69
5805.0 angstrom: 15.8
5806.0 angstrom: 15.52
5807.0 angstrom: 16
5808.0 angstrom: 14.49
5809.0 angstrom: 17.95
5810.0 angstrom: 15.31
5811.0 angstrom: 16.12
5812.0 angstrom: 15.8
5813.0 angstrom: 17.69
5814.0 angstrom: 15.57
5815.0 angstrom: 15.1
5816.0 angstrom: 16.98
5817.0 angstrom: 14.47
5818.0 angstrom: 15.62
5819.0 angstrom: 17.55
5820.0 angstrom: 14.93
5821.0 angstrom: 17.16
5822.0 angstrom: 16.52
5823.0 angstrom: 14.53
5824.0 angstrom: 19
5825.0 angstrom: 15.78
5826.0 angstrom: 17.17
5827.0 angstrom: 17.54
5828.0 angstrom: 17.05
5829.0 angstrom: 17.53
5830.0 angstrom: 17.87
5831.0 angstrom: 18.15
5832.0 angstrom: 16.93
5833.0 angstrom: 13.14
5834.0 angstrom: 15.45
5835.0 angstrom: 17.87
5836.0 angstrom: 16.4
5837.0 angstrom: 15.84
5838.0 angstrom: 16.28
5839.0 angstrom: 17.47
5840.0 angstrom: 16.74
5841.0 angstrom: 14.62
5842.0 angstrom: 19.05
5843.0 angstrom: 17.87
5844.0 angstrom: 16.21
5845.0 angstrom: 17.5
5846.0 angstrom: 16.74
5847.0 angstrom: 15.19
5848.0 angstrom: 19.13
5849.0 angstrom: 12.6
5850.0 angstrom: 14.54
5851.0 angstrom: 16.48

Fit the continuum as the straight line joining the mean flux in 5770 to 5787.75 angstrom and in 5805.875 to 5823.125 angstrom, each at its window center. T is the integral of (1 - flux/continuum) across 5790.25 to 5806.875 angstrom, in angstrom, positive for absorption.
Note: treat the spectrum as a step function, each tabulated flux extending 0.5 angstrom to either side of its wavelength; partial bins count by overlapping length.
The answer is -1.0 angstrom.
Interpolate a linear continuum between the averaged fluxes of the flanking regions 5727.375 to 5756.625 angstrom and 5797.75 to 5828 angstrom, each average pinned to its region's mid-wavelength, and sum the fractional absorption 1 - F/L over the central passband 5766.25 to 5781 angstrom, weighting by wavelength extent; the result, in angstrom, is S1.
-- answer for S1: 1.0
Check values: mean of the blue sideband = 16.6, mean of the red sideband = 16.3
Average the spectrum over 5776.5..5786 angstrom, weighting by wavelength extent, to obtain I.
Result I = 15.8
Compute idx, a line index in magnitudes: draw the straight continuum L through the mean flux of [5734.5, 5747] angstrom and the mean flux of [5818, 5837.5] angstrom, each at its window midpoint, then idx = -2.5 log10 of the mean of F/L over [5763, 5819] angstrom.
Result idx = 0.05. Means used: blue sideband 17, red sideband 16.6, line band 16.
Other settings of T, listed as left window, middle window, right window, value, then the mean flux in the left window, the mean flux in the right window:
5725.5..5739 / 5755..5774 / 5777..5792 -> 0.5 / 16.5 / 15.7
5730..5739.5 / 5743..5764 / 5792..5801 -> -0.4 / 16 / 16.8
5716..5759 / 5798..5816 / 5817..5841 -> 0.4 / 16.4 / 16.5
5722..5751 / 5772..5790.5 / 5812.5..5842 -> 0.7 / 16.4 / 16.5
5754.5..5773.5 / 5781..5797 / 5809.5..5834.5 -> -0.4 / 15.7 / 16.4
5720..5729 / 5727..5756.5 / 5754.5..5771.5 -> -0.7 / 16.6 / 15.9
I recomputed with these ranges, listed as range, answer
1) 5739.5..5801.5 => 16.2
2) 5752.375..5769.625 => 16.4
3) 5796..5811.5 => 16.2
